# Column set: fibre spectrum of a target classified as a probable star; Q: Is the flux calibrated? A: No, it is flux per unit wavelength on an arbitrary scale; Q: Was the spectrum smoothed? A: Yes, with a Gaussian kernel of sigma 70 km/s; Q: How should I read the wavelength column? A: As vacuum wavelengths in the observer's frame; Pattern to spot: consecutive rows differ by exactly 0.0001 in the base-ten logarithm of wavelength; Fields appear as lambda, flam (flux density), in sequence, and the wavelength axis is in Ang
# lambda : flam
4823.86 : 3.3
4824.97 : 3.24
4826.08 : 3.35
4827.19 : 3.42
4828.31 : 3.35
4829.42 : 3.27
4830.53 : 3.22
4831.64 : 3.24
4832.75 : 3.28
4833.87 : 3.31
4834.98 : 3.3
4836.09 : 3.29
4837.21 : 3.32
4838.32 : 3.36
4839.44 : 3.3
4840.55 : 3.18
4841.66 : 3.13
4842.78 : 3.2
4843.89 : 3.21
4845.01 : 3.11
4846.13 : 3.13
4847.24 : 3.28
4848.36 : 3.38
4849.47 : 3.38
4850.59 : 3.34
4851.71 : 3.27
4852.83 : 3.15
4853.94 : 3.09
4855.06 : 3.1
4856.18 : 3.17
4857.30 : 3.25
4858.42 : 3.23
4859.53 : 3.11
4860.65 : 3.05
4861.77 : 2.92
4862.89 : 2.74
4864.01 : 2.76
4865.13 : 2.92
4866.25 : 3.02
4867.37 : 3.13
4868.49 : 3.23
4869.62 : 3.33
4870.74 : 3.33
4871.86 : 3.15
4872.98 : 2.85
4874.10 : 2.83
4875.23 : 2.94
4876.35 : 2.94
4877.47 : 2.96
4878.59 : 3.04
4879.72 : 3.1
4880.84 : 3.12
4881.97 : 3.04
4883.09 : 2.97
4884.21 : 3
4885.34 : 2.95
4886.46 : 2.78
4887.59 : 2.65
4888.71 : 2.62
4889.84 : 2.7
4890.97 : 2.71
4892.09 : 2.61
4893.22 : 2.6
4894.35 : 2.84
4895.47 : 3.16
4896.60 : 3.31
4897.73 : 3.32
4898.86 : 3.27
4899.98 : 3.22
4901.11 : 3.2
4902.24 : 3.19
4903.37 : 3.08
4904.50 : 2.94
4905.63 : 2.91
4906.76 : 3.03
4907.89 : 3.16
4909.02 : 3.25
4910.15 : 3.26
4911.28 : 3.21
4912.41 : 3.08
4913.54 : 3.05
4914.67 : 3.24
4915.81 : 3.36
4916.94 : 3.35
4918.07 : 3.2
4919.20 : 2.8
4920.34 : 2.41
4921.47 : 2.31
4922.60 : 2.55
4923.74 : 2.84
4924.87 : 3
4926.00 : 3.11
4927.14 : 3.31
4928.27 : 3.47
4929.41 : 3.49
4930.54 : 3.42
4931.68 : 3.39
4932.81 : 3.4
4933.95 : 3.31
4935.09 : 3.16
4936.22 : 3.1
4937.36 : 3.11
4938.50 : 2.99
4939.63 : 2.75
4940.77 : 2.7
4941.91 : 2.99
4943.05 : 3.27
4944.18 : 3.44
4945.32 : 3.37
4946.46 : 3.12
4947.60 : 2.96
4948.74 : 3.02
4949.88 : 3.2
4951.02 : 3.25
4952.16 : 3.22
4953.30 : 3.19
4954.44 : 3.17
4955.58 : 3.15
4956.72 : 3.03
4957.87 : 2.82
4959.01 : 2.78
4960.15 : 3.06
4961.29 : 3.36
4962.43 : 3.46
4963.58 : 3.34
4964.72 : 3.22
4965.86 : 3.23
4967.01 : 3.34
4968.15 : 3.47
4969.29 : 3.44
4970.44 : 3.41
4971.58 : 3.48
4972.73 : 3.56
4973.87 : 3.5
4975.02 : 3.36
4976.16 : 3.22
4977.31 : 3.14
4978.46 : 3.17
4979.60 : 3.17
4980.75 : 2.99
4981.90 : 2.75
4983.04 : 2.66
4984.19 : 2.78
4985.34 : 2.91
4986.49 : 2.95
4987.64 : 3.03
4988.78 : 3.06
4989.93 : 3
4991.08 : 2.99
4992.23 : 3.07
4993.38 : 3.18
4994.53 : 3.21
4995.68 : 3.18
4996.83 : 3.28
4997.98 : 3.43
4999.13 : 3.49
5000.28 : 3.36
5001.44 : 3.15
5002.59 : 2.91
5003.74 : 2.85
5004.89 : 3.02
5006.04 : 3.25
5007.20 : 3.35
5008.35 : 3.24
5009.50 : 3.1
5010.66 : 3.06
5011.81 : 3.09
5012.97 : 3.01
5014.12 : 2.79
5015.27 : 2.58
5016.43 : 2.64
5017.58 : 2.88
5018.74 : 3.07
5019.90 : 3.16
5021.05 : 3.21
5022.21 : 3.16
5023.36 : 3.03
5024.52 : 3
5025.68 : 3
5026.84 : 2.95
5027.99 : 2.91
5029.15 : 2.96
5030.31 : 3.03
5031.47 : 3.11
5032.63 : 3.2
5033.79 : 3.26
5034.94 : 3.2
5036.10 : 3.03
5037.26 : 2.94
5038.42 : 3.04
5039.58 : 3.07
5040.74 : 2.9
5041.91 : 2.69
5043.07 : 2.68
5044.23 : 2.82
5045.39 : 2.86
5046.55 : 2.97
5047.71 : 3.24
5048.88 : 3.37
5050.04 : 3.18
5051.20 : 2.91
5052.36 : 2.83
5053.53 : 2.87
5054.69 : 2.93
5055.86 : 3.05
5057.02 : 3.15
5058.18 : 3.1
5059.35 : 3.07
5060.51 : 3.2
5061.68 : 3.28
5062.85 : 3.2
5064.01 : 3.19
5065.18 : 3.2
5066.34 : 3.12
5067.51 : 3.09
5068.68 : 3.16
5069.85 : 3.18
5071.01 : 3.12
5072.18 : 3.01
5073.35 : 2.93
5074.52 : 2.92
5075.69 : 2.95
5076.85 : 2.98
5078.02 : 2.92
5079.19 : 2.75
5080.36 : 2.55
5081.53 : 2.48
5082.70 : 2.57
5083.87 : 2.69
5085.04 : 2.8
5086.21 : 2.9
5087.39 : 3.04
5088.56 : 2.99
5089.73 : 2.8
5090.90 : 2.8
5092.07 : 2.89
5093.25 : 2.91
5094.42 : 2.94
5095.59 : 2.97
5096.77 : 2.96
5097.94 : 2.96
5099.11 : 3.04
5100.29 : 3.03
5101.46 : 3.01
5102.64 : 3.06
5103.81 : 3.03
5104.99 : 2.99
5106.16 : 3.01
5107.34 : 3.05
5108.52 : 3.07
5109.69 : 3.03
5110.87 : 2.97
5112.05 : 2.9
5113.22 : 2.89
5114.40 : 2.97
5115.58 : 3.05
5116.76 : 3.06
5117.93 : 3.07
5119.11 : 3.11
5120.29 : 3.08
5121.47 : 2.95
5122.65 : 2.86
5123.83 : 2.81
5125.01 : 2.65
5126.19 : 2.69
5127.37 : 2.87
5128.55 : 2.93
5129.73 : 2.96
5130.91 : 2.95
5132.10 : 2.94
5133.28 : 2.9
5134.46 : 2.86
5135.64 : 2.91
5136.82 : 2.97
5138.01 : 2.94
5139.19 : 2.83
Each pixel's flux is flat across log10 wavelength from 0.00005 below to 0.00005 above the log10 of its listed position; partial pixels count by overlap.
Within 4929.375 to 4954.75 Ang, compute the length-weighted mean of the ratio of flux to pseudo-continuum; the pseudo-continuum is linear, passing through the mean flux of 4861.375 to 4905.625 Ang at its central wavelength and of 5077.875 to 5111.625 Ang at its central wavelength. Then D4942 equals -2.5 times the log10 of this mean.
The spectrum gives -0.073 mag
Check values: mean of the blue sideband 2.99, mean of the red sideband 2.9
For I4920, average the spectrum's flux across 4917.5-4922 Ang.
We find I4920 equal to 2.68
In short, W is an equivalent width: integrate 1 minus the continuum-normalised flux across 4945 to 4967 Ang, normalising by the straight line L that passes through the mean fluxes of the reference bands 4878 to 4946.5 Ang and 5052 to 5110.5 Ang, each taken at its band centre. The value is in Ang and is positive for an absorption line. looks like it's -0.90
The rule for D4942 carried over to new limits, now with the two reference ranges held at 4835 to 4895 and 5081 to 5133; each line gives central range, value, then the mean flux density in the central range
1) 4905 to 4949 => -0.03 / 3.1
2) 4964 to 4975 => -0.14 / 3.4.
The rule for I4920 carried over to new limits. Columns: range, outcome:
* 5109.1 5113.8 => 2.95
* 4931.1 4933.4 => 3.39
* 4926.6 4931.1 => 3.43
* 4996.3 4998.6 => 3.36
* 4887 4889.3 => 2.63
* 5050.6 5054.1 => 2.87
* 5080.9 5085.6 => 2.63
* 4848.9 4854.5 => 3.25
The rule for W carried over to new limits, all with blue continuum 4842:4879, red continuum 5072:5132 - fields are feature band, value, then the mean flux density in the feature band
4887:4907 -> 0.75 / 2.96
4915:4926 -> 0.62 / 2.89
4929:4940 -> -0.60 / 3.22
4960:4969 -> -0.89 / 3.33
